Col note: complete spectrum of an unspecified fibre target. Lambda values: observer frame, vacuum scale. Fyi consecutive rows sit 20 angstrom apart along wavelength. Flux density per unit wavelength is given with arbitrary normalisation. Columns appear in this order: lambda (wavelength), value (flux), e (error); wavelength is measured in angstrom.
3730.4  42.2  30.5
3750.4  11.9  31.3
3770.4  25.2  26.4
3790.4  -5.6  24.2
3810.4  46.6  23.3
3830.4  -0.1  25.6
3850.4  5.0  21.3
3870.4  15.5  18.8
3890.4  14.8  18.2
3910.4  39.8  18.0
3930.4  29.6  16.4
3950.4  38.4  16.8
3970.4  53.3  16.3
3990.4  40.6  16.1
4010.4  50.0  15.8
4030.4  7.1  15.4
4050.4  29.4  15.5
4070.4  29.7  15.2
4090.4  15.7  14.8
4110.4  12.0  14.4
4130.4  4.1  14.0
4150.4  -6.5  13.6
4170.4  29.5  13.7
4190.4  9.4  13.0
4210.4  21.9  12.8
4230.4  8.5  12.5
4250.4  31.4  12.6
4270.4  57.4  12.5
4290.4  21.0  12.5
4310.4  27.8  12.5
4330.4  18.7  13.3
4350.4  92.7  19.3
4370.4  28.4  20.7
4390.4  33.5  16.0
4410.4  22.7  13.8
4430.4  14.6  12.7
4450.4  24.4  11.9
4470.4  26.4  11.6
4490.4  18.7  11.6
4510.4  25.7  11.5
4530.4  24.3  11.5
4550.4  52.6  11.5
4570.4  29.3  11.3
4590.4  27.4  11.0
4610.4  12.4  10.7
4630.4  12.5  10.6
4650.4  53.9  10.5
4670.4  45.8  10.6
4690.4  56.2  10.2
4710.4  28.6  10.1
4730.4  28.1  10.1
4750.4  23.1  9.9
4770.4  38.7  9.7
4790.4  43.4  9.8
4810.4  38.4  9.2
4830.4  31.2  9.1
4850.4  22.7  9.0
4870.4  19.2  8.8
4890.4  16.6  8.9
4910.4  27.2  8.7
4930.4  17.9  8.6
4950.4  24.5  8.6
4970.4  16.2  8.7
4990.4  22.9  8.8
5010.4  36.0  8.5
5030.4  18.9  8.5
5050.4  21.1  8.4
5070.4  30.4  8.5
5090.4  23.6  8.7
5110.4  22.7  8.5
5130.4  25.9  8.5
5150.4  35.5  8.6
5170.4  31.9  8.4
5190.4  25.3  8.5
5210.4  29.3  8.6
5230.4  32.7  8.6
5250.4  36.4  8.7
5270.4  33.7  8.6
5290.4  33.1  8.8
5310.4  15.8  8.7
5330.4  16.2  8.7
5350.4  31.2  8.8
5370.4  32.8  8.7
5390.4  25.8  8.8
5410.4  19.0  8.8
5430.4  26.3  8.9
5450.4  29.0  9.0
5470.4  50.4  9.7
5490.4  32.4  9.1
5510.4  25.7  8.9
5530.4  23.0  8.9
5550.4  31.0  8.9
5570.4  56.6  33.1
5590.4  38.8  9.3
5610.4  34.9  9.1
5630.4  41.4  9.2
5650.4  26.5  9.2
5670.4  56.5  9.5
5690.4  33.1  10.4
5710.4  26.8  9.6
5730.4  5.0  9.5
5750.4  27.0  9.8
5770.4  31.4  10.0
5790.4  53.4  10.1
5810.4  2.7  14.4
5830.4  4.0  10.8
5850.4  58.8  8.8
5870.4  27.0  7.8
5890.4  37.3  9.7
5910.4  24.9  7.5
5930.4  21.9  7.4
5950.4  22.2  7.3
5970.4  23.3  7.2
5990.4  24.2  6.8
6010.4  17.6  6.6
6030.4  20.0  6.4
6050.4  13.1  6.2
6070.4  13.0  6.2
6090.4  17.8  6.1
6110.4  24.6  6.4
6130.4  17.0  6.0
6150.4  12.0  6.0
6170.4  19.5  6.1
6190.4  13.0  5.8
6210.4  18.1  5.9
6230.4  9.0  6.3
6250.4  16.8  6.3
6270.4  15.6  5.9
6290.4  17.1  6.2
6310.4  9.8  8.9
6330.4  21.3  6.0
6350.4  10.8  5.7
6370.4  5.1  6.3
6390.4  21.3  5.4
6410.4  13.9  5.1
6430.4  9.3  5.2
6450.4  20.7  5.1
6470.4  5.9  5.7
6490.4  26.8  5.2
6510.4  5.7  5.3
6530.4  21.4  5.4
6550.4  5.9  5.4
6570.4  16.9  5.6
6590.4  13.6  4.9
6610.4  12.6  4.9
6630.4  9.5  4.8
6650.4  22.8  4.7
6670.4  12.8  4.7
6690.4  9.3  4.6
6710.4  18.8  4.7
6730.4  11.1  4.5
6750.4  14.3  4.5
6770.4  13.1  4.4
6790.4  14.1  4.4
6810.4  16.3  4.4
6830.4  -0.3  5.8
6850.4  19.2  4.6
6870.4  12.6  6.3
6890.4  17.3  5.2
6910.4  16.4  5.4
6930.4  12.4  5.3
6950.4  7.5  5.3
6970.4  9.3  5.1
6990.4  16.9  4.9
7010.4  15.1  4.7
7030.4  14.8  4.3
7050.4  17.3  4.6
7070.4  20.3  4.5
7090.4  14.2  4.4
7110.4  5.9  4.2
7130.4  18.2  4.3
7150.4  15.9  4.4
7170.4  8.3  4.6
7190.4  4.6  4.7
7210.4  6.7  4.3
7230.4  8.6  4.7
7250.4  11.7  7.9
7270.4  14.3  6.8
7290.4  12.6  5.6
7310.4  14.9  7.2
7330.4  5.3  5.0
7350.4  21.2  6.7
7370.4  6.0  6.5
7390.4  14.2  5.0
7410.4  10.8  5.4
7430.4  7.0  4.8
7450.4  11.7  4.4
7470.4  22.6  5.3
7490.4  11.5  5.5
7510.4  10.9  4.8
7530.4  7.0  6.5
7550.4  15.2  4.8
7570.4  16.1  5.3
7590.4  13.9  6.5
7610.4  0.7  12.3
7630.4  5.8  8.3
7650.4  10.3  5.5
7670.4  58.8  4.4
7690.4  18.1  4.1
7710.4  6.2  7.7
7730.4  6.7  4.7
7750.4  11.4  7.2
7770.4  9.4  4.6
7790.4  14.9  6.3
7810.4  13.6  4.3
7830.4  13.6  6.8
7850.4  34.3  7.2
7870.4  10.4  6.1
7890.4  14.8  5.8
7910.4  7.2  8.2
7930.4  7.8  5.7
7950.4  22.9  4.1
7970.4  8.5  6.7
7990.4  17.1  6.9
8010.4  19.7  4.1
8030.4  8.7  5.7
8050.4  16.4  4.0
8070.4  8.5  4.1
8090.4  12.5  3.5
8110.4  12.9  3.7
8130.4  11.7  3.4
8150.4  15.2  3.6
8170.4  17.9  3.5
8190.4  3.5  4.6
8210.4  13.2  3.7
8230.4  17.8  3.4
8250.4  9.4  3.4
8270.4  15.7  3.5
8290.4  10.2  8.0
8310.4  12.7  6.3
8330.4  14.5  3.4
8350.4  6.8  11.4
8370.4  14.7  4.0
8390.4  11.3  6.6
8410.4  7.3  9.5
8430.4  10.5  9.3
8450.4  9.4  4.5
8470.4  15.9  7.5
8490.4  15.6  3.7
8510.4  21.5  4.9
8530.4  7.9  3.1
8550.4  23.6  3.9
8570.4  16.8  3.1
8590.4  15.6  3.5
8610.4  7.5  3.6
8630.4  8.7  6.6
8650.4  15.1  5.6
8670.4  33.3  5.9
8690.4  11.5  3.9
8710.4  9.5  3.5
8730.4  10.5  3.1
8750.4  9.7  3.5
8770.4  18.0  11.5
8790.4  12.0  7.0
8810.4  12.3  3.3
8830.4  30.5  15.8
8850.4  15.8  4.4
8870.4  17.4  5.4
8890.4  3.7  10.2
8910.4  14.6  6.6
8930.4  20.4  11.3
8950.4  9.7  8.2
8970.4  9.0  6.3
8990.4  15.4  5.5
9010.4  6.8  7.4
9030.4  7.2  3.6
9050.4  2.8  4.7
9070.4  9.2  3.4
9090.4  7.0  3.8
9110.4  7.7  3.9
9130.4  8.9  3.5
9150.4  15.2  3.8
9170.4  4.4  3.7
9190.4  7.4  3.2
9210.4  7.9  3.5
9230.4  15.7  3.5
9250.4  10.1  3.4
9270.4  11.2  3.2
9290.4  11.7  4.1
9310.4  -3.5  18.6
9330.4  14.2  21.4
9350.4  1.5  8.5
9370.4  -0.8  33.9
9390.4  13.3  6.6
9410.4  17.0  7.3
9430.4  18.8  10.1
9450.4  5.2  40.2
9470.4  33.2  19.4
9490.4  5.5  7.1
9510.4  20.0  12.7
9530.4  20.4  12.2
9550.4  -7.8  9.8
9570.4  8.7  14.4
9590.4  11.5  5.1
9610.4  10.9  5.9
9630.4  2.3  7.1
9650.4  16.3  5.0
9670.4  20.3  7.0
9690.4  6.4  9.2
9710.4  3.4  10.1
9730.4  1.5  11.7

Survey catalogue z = 0.168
